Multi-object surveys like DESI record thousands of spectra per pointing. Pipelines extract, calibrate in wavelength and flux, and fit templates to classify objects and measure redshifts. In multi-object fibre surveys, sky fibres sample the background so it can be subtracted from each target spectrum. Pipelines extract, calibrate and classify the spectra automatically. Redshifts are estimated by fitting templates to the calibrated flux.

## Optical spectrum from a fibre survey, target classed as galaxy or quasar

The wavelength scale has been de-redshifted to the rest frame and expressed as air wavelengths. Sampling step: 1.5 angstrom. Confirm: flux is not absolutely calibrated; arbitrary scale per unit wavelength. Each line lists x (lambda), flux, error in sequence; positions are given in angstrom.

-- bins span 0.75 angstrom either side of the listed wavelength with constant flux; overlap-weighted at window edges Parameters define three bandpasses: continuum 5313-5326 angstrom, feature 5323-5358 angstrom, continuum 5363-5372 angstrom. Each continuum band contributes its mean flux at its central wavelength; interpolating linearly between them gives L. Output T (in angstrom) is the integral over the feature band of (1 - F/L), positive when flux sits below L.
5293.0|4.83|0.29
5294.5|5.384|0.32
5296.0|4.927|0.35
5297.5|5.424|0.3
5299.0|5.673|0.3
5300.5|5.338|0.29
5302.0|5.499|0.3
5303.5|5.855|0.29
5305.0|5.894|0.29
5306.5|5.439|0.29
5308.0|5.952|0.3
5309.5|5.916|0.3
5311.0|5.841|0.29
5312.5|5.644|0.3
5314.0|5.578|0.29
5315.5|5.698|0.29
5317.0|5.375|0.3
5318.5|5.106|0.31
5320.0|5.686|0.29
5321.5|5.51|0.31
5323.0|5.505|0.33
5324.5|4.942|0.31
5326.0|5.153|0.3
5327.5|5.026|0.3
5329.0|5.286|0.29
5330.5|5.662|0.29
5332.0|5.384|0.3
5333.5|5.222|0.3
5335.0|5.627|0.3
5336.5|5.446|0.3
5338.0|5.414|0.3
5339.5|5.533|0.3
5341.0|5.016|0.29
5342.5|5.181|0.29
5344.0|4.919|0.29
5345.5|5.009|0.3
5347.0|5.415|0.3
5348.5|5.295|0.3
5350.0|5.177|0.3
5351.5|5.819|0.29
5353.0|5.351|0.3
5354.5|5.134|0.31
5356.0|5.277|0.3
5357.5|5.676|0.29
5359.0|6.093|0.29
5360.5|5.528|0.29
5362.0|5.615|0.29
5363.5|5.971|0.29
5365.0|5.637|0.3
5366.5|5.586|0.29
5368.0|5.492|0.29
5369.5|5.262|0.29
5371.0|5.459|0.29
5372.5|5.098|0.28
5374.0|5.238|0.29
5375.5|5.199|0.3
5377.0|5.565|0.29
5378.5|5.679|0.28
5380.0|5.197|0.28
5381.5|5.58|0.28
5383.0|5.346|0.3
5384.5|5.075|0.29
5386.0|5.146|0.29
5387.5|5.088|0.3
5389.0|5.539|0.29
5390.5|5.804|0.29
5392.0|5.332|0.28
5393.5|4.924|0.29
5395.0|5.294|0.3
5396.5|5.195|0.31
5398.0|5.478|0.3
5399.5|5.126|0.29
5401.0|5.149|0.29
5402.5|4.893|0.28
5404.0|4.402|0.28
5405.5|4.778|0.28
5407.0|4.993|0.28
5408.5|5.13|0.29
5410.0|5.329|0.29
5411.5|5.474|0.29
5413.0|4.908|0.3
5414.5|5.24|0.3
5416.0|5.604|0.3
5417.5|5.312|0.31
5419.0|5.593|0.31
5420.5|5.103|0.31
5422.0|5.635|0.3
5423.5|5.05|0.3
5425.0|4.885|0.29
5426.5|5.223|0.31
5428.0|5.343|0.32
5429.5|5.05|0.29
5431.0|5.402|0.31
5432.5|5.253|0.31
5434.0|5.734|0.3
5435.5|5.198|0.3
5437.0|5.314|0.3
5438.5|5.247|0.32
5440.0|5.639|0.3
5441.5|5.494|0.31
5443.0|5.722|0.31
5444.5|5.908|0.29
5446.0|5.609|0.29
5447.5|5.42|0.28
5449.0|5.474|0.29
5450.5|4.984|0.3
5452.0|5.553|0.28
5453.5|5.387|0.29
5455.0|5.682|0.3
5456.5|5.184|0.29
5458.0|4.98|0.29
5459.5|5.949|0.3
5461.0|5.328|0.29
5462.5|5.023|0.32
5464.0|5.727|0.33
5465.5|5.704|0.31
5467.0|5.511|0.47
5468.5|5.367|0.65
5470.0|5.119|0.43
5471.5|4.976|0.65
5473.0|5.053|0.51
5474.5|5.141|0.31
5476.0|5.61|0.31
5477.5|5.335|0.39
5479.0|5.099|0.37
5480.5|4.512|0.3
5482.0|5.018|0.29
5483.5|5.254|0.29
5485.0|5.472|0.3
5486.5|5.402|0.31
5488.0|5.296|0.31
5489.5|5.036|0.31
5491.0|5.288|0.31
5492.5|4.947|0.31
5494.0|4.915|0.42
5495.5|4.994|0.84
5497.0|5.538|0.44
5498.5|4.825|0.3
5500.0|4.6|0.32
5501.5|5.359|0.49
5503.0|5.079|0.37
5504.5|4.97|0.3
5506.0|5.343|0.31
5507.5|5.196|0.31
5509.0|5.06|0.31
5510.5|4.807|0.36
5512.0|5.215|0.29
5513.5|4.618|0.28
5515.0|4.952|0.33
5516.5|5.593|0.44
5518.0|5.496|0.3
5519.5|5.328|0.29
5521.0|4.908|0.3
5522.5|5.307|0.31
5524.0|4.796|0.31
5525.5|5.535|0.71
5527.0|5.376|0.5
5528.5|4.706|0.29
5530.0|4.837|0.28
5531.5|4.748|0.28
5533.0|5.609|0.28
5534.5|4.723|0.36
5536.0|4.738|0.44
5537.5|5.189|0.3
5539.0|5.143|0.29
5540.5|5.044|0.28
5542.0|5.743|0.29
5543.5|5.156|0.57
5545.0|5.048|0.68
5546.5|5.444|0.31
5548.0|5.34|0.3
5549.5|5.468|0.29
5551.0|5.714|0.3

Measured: 1.1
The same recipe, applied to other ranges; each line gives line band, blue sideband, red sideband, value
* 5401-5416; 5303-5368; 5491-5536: 0.7 angstrom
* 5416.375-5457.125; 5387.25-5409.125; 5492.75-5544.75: -2.1 angstrom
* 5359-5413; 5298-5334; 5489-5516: 0.3 angstrom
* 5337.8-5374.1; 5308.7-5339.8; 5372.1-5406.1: -0.5 angstrom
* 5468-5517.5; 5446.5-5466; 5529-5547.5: 1.5 angstrom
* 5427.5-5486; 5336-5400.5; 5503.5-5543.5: -1.4 angstrom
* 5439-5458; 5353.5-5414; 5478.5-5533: -1.0 angstrom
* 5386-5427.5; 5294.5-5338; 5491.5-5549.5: 0.9 angstrom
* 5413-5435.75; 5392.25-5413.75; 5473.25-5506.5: -0.9 angstrom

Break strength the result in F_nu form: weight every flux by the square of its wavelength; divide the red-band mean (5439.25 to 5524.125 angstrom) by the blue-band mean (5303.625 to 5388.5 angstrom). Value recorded 1.02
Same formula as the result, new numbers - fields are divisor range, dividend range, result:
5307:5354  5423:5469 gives 1.04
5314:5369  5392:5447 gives 1.00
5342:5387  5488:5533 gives 1.00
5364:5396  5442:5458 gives 1.05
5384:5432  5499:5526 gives 1.02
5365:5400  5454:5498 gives 1.02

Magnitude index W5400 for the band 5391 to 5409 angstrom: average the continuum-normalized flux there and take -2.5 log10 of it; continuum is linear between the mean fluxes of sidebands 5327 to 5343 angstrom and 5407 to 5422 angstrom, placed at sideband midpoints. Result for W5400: 0.05 mag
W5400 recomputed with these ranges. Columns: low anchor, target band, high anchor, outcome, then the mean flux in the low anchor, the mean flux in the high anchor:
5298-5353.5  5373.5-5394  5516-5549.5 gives 0.005 mag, 5.44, 5.18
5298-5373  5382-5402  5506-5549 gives 0.021 mag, 5.47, 5.14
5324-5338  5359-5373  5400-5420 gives -0.064 mag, 5.32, 5.14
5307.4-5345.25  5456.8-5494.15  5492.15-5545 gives -0.016 mag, 5.42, 5.1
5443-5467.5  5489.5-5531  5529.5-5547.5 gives 0.031 mag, 5.47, 5.13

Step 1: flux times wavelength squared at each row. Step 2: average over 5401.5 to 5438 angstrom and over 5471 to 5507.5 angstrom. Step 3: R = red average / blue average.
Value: 1.0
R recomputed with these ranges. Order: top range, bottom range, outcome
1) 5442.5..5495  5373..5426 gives 1.04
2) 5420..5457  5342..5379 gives 1.02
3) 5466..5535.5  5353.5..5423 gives 1.00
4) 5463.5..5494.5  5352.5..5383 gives 0.99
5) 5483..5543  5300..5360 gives 1.01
